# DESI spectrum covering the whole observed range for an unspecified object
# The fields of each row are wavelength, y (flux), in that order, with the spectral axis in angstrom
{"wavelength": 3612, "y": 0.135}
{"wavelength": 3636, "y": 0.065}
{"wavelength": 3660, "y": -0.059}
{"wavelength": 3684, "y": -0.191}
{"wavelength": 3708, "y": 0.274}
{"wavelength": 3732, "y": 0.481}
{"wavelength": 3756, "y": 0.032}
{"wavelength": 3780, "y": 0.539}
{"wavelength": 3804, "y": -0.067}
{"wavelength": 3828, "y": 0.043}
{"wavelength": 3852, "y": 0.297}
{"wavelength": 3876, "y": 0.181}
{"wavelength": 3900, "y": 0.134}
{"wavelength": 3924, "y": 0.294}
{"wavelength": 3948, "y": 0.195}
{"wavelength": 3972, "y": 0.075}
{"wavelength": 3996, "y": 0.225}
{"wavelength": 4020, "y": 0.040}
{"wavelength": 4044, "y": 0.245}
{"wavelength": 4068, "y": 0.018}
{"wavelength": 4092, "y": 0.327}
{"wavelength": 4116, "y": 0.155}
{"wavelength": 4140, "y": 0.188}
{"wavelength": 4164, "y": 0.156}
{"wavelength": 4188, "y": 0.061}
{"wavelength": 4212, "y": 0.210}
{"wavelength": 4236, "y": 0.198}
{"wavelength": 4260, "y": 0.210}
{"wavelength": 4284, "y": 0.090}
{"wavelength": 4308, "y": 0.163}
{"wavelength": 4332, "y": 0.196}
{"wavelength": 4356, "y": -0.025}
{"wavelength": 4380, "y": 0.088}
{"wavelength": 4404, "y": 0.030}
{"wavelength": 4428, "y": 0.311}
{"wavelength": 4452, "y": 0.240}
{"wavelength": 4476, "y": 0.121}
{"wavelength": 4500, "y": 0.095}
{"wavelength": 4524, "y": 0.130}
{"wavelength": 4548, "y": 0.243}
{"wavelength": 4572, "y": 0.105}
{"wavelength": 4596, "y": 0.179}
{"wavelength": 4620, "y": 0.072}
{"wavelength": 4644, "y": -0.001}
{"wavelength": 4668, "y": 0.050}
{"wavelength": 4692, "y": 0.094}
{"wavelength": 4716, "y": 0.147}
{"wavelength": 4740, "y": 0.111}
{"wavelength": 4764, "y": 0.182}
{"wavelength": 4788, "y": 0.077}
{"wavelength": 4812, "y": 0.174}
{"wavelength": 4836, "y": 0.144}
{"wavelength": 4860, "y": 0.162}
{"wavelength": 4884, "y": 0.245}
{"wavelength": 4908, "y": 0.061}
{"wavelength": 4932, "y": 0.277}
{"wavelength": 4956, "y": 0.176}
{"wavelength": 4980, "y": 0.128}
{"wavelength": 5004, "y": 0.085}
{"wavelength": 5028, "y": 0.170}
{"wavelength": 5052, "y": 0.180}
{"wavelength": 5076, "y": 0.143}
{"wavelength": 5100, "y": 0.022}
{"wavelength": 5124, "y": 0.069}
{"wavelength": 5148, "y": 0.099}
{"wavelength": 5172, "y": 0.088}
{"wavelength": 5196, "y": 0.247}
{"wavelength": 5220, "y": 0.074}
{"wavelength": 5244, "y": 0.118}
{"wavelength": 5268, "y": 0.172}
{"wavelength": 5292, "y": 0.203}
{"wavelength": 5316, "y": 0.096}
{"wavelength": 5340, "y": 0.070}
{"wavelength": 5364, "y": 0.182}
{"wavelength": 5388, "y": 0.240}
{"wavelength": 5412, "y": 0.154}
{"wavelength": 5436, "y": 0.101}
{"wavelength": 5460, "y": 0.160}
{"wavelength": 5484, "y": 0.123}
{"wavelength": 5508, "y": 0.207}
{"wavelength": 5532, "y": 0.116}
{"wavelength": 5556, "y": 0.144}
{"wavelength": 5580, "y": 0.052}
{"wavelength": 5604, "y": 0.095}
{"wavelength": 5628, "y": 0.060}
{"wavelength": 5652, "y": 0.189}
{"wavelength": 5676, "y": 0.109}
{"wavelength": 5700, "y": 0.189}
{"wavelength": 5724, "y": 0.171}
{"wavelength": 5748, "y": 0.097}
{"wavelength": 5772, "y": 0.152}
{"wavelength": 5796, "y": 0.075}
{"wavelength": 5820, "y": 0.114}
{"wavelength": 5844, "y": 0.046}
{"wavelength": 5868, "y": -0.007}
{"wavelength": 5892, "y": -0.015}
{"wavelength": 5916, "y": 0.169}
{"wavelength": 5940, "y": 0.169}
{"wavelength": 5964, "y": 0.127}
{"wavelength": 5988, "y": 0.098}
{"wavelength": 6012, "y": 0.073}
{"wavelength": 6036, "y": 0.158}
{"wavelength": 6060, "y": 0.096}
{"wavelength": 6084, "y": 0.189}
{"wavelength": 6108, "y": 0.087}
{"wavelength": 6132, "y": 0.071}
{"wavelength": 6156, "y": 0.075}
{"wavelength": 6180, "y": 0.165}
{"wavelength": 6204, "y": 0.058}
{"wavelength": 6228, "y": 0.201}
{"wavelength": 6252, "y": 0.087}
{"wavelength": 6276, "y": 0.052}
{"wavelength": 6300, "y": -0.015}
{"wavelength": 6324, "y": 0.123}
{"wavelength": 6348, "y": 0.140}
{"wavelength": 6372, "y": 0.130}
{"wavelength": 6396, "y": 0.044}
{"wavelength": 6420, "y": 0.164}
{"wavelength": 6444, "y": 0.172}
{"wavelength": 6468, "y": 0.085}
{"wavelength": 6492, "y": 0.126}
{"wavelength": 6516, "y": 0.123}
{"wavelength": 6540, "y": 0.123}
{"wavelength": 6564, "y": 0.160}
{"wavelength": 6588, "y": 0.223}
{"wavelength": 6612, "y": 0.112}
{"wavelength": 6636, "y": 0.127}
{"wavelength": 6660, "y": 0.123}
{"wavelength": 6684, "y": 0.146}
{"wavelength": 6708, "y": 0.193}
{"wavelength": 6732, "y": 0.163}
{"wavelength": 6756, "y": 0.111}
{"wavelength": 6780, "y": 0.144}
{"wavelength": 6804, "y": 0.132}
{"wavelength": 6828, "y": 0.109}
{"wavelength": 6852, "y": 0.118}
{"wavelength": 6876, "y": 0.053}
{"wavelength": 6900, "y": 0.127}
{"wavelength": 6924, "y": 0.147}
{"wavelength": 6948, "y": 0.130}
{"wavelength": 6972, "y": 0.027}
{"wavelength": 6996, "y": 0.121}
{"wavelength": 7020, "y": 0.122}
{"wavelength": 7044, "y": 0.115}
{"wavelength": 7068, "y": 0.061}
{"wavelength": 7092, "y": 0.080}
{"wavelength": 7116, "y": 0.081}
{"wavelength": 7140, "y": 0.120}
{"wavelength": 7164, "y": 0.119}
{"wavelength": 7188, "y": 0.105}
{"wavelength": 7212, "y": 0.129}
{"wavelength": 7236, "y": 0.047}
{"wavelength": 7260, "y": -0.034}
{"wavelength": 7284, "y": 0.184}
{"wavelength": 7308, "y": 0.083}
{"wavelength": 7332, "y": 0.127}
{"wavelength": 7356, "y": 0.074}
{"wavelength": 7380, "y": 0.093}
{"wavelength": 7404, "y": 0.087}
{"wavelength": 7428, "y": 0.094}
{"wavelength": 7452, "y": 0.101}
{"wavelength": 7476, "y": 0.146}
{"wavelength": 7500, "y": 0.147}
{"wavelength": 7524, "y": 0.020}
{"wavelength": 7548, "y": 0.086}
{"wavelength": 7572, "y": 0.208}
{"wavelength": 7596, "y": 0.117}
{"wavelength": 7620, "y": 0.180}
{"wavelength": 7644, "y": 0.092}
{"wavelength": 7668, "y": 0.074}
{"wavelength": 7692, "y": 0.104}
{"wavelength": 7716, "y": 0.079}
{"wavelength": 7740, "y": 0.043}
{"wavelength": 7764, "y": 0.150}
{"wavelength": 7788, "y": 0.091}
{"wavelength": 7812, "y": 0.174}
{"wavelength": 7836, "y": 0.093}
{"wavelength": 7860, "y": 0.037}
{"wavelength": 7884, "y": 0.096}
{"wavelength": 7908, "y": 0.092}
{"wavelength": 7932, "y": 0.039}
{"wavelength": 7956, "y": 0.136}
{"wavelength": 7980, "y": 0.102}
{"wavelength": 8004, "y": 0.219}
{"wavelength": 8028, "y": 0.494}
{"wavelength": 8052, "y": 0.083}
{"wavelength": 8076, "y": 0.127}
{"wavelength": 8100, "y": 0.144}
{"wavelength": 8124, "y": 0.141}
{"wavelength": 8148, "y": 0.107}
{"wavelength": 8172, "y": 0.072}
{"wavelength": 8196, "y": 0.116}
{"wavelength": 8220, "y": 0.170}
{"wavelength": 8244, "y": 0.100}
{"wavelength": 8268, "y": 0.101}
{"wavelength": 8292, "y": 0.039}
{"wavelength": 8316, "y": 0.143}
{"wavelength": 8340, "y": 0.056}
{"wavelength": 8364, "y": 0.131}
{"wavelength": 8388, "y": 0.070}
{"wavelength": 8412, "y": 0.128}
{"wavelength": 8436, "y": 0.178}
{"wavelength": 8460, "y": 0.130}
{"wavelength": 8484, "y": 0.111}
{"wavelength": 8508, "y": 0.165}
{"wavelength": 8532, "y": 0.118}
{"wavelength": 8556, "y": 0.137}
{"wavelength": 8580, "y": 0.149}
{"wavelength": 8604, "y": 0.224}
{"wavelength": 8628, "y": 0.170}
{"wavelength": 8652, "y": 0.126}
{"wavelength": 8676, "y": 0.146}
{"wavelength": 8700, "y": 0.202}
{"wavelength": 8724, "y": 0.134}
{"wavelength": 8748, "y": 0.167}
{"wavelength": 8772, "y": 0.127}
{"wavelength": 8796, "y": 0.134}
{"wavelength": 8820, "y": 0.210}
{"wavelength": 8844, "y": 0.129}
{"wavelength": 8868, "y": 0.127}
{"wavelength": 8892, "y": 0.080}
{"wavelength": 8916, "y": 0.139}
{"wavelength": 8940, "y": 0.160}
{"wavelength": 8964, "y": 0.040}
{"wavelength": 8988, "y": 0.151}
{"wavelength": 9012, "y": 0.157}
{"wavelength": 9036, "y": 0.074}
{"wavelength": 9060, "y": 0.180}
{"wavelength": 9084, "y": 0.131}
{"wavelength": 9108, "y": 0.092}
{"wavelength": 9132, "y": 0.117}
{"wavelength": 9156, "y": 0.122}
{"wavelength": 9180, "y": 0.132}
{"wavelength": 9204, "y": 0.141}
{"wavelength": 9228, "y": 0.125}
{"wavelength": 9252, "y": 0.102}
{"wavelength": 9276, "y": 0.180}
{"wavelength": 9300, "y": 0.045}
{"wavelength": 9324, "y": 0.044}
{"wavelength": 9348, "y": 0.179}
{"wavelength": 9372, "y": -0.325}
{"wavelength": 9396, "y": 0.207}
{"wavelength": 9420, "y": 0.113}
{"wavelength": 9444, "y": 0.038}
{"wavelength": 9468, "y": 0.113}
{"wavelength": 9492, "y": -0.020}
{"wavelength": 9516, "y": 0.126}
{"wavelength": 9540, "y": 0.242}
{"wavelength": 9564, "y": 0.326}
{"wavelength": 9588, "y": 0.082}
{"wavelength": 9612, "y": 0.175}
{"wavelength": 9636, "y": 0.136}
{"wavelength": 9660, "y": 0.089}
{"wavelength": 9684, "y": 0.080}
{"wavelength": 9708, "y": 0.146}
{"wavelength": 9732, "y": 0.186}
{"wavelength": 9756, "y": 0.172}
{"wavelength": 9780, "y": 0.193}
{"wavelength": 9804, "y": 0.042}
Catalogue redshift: 1.151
